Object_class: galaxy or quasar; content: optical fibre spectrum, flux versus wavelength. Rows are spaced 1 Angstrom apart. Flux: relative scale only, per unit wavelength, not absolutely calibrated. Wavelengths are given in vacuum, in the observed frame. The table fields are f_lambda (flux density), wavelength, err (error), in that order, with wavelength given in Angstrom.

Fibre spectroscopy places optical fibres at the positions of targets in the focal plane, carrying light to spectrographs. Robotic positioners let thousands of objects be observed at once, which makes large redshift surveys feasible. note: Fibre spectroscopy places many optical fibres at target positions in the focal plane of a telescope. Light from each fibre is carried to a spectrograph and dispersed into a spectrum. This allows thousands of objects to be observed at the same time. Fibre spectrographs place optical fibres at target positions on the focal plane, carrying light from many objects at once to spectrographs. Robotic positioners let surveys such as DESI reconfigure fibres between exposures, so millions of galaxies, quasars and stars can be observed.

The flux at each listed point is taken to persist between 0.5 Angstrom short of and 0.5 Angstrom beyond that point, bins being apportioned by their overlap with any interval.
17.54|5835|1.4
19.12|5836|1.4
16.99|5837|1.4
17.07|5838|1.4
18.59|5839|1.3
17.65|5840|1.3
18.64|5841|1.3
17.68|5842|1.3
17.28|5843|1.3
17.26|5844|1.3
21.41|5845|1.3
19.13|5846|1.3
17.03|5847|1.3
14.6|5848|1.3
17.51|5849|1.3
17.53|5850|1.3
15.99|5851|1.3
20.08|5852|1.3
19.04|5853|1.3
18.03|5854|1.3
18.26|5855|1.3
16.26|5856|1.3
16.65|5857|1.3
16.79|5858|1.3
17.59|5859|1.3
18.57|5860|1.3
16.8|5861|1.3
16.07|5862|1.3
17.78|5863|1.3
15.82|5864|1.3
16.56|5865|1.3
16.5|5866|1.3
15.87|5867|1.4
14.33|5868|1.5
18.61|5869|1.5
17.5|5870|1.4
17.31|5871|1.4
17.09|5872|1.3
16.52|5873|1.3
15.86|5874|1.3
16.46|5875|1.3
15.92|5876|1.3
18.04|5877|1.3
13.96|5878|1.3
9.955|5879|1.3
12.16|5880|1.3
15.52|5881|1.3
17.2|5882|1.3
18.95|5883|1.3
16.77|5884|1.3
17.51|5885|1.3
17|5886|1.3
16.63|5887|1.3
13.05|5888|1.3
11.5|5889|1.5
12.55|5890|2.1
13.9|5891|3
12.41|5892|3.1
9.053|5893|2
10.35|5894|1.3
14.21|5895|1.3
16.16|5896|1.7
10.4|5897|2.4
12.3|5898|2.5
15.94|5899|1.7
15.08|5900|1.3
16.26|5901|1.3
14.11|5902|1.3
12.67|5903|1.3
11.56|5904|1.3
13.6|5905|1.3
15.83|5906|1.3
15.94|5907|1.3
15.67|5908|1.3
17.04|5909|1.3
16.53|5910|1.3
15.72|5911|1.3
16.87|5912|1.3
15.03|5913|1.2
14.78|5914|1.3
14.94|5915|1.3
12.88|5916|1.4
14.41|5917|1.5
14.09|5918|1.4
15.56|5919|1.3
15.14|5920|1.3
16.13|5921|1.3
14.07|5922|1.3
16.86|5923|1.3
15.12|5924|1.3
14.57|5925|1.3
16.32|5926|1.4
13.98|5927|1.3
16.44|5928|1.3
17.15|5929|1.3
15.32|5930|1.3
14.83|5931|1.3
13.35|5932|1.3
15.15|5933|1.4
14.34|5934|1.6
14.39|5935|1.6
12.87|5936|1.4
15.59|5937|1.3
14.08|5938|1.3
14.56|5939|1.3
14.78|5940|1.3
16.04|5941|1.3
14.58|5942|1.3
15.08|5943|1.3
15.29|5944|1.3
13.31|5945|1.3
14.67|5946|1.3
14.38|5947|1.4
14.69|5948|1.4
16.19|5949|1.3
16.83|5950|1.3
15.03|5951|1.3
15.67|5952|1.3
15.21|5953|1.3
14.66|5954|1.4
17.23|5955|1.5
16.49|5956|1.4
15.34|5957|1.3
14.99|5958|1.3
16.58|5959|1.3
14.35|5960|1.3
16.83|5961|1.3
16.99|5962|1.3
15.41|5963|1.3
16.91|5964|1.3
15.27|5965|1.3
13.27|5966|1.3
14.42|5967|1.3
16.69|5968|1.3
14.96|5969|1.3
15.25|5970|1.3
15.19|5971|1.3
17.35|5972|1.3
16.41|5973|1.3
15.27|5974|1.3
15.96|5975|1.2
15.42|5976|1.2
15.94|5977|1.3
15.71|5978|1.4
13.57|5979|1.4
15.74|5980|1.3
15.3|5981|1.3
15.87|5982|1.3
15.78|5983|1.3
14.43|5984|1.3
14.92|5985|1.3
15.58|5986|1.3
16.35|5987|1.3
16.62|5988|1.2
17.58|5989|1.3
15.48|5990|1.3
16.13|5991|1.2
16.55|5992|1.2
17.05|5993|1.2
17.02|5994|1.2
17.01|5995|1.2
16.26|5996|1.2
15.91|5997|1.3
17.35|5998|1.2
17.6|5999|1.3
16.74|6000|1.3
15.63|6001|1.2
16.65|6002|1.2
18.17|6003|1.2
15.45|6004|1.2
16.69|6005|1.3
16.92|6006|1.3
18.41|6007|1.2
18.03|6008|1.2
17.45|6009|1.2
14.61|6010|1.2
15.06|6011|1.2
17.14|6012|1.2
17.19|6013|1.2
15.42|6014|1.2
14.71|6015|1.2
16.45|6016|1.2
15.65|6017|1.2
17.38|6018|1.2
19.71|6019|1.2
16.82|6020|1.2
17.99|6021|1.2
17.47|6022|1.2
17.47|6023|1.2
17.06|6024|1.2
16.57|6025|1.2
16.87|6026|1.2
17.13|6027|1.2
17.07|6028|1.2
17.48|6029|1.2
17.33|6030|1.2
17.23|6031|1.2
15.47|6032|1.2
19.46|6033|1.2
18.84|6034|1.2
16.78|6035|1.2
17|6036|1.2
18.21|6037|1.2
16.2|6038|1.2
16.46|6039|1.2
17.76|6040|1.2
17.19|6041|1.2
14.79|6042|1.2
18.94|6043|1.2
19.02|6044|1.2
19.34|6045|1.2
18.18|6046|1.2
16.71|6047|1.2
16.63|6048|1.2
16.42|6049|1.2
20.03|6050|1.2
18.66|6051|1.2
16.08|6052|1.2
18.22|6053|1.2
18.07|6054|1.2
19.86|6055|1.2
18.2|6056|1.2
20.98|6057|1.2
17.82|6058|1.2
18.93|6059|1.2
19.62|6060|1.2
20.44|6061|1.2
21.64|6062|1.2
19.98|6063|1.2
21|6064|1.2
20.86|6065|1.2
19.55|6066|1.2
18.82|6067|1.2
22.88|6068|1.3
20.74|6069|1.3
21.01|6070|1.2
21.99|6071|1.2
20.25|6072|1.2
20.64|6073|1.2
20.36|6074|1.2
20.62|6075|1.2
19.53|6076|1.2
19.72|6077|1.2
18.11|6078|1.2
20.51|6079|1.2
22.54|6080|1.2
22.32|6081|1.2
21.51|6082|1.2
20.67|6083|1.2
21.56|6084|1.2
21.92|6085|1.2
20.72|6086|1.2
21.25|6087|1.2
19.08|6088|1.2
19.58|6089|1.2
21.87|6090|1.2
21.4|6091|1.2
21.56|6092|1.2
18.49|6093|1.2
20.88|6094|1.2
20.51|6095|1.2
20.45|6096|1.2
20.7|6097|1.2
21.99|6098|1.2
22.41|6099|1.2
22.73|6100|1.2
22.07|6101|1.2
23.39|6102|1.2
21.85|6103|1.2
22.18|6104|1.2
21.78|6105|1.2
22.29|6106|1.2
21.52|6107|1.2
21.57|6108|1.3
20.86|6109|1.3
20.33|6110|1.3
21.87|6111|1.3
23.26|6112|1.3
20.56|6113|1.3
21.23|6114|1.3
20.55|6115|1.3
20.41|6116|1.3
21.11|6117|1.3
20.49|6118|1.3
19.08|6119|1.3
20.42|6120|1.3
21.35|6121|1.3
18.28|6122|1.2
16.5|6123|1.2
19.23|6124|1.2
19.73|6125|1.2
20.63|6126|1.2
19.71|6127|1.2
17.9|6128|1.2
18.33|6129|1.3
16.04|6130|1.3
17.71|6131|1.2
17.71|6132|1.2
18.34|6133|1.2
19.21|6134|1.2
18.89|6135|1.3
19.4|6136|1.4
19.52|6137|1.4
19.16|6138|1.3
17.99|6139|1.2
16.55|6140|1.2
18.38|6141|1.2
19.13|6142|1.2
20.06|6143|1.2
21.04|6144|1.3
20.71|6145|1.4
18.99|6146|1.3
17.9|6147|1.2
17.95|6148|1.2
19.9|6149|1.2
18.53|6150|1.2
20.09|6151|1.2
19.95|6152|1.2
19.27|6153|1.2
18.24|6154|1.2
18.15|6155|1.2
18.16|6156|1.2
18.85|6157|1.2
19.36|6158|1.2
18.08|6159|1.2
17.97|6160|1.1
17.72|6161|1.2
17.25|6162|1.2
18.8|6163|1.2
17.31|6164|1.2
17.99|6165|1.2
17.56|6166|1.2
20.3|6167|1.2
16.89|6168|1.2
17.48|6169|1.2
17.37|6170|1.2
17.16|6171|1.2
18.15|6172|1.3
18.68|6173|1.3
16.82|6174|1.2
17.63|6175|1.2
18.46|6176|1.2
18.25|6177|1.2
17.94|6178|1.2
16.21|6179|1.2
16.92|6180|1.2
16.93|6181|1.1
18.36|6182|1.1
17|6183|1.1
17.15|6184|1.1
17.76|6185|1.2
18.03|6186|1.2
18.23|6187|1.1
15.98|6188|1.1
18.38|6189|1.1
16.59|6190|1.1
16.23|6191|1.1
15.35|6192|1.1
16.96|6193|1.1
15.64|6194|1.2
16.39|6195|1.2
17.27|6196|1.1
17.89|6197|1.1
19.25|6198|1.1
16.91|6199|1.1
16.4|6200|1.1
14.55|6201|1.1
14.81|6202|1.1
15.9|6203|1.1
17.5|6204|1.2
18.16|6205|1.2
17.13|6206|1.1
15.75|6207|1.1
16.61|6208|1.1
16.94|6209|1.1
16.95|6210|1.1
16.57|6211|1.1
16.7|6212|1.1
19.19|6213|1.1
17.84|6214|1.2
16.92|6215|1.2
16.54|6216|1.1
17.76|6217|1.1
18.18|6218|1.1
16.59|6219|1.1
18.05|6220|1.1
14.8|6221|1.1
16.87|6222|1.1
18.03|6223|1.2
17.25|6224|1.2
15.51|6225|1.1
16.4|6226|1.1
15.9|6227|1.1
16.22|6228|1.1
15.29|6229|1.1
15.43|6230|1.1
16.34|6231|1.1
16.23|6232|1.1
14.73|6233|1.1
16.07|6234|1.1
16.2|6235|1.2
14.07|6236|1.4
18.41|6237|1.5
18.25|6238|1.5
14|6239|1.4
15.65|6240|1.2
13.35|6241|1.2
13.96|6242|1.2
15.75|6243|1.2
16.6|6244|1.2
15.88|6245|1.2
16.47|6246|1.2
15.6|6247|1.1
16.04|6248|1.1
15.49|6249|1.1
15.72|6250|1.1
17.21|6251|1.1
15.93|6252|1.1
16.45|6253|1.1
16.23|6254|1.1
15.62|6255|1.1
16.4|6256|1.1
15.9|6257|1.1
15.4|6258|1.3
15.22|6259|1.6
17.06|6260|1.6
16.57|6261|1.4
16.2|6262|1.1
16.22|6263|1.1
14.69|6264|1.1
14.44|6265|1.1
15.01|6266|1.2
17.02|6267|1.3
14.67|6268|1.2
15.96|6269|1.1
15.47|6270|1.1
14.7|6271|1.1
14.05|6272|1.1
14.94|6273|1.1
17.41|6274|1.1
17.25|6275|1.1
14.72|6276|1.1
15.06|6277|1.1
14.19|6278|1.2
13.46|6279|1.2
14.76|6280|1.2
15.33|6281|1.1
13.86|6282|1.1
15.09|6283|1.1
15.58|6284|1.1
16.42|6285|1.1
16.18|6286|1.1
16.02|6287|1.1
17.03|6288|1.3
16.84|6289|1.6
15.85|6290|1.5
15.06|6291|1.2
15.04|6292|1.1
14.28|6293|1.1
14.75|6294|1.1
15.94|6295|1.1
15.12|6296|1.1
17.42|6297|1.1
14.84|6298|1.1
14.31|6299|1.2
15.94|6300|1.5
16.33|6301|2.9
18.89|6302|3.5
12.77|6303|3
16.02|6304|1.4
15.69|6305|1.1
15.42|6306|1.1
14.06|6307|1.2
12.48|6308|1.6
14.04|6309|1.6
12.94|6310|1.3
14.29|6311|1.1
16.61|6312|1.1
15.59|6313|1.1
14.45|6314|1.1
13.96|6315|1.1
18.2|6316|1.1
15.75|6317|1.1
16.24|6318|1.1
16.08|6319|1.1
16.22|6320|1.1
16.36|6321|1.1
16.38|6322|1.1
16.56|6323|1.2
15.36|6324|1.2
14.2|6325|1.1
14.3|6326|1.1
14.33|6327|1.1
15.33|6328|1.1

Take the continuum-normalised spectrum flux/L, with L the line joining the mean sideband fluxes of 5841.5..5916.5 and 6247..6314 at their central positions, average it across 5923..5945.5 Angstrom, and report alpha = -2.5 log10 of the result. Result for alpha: 0.06 mag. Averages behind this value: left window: 15.8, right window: 15.5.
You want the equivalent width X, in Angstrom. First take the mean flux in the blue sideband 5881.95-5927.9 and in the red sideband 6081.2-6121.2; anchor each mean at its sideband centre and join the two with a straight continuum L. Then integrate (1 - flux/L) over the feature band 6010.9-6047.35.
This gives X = 3.1 Angstrom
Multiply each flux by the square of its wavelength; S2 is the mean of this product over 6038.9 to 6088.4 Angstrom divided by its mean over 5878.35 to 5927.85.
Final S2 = 1.42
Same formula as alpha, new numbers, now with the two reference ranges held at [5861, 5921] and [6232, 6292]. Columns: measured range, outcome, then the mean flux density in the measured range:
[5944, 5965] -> -0.03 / 15.6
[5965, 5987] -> -0.01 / 15.4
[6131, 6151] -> -0.22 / 18.9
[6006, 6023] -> -0.11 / 16.9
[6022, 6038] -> -0.13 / 17.3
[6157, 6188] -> -0.15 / 17.8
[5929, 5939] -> 0.04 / 14.6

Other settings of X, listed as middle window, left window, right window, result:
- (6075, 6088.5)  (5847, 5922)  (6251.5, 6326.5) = -4.56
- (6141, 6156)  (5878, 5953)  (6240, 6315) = -3.98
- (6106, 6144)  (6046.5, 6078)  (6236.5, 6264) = -2.58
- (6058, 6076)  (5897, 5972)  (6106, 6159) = -2.43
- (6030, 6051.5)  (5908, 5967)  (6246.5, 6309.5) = -3.16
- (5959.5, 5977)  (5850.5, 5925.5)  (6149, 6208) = 0.41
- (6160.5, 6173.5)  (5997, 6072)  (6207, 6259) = -0.84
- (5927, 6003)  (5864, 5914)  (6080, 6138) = 5.87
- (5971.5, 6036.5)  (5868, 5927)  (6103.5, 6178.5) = 0.76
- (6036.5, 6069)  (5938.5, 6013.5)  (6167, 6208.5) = -4.69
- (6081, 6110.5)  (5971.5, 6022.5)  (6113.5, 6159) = -4.81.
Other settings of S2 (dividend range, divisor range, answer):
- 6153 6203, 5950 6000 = 1.18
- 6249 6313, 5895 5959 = 1.16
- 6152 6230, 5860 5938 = 1.26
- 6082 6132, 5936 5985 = 1.41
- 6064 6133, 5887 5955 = 1.49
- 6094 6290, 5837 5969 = 1.24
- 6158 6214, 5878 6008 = 1.23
